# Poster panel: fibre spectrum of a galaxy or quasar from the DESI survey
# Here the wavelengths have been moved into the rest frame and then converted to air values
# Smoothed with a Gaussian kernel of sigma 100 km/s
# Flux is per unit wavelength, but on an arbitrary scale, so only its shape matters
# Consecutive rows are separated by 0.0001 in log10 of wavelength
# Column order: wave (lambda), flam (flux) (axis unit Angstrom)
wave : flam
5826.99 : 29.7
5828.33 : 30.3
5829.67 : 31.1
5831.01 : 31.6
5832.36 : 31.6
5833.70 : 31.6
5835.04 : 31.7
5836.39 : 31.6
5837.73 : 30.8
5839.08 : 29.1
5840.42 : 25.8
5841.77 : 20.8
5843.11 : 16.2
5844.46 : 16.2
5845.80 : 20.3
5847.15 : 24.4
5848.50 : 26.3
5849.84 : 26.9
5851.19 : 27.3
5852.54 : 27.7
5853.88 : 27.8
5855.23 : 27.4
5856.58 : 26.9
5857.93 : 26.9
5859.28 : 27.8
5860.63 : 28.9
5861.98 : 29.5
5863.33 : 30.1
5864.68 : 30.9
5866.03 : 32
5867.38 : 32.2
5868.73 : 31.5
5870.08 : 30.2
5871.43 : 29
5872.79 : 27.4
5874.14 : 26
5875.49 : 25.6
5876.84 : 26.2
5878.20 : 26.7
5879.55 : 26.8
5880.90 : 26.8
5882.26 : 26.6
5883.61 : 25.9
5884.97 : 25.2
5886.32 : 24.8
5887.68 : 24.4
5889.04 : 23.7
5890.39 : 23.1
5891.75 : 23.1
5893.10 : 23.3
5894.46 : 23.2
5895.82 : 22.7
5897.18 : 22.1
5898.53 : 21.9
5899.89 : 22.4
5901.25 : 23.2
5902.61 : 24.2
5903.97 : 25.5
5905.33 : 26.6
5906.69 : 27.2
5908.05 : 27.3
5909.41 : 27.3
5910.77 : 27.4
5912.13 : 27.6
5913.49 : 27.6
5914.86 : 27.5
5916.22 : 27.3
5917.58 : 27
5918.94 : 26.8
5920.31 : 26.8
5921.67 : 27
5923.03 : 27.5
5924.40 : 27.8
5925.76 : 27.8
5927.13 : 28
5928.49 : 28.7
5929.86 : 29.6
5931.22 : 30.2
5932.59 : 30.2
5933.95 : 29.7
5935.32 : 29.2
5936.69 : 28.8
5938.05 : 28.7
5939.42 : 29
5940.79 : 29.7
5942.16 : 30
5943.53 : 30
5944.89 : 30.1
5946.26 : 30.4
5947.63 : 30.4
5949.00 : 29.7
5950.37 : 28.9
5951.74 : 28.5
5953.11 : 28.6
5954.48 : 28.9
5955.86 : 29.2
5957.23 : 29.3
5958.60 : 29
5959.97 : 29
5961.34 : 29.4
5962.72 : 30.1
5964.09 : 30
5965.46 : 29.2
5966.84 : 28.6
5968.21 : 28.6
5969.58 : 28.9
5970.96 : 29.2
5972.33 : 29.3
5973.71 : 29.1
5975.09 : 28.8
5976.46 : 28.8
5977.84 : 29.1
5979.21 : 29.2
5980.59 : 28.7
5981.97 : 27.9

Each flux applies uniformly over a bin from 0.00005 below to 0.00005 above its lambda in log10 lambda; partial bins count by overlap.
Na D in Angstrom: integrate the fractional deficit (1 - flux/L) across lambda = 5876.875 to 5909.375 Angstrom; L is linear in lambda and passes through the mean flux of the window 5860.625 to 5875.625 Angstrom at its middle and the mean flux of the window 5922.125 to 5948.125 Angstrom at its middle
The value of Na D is 5.23 Angstrom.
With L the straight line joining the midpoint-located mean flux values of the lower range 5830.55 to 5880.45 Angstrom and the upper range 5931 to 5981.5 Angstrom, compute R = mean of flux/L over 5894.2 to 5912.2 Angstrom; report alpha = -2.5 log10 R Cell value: 0.144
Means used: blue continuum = 27.5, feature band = 24.9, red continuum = 29.3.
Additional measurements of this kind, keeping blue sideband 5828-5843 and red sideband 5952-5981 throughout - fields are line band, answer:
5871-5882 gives 0.09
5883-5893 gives 0.20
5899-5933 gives 0.08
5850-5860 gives 0.07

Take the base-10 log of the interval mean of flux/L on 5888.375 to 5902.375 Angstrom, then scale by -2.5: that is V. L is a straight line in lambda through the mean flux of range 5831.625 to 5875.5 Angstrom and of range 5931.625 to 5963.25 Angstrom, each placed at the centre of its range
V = 0.23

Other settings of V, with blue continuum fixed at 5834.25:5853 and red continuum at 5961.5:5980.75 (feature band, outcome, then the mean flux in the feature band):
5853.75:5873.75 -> -0.13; 29.2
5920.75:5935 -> -0.03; 28.6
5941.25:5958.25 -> -0.04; 29.5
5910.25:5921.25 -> 0.01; 27.2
